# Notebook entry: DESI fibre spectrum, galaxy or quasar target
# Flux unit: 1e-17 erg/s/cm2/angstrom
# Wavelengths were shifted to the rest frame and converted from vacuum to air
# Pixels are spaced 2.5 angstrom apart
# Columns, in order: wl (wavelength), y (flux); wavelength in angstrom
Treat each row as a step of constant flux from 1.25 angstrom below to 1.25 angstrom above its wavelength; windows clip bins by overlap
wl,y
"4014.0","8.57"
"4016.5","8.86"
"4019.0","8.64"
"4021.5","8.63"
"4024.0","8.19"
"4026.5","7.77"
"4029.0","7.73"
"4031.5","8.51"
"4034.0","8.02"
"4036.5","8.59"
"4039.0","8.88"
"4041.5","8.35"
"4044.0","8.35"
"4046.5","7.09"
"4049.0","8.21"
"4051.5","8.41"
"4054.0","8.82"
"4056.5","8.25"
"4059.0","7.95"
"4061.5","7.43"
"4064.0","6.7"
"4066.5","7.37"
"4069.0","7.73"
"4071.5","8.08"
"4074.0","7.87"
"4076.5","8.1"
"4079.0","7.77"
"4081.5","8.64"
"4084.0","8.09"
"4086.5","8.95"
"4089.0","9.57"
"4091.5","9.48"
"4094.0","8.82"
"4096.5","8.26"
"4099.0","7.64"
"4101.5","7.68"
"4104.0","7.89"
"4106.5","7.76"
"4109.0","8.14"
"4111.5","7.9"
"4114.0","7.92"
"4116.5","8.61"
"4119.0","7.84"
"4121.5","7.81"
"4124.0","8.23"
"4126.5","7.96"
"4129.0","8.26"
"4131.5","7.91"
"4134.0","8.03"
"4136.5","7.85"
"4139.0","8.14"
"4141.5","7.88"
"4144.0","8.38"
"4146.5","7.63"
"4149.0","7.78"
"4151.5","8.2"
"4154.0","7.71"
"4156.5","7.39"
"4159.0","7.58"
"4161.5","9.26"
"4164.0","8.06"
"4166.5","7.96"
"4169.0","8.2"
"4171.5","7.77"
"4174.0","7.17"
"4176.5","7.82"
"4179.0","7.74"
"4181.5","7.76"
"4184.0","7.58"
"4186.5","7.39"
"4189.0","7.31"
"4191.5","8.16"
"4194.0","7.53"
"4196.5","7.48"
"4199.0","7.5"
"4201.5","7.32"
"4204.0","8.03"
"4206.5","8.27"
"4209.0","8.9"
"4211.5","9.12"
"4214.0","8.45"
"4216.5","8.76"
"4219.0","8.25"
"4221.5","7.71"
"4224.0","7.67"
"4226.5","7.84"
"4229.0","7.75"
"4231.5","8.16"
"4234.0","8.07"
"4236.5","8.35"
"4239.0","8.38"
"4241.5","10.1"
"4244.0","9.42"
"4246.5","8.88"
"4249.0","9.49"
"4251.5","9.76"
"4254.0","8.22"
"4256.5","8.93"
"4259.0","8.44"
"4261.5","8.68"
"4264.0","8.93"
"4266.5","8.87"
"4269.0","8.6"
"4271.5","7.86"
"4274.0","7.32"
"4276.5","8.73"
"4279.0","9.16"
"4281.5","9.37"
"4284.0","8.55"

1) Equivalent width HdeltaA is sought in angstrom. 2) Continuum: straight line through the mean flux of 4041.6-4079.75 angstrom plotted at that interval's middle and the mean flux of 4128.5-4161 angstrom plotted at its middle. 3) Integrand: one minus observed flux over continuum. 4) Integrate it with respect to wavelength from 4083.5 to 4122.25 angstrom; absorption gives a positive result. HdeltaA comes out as -1.83 angstrom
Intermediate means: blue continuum 7.89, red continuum 7.93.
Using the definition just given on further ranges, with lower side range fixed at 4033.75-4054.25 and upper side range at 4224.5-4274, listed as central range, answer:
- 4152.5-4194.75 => 3.51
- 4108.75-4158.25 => 2.72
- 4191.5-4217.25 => 1.28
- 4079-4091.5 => -0.62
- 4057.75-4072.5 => 1.40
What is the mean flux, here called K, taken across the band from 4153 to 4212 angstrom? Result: 7.86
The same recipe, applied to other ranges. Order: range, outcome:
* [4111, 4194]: 7.91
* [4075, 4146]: 8.19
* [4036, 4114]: 8.15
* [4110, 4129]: 8.05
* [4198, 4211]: 8.08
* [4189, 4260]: 8.37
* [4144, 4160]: 7.77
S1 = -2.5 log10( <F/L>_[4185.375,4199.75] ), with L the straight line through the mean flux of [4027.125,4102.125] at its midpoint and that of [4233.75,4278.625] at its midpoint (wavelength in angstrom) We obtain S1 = 0.13 mag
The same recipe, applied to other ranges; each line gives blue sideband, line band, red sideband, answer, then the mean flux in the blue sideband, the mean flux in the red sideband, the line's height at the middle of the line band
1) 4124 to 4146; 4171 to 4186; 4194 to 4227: 0.06 mag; 8.05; 8.08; 8.07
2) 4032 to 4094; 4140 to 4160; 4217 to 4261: 0.07 mag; 8.21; 8.56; 8.38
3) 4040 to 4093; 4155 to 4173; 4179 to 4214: -0.01 mag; 8.16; 7.89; 7.96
